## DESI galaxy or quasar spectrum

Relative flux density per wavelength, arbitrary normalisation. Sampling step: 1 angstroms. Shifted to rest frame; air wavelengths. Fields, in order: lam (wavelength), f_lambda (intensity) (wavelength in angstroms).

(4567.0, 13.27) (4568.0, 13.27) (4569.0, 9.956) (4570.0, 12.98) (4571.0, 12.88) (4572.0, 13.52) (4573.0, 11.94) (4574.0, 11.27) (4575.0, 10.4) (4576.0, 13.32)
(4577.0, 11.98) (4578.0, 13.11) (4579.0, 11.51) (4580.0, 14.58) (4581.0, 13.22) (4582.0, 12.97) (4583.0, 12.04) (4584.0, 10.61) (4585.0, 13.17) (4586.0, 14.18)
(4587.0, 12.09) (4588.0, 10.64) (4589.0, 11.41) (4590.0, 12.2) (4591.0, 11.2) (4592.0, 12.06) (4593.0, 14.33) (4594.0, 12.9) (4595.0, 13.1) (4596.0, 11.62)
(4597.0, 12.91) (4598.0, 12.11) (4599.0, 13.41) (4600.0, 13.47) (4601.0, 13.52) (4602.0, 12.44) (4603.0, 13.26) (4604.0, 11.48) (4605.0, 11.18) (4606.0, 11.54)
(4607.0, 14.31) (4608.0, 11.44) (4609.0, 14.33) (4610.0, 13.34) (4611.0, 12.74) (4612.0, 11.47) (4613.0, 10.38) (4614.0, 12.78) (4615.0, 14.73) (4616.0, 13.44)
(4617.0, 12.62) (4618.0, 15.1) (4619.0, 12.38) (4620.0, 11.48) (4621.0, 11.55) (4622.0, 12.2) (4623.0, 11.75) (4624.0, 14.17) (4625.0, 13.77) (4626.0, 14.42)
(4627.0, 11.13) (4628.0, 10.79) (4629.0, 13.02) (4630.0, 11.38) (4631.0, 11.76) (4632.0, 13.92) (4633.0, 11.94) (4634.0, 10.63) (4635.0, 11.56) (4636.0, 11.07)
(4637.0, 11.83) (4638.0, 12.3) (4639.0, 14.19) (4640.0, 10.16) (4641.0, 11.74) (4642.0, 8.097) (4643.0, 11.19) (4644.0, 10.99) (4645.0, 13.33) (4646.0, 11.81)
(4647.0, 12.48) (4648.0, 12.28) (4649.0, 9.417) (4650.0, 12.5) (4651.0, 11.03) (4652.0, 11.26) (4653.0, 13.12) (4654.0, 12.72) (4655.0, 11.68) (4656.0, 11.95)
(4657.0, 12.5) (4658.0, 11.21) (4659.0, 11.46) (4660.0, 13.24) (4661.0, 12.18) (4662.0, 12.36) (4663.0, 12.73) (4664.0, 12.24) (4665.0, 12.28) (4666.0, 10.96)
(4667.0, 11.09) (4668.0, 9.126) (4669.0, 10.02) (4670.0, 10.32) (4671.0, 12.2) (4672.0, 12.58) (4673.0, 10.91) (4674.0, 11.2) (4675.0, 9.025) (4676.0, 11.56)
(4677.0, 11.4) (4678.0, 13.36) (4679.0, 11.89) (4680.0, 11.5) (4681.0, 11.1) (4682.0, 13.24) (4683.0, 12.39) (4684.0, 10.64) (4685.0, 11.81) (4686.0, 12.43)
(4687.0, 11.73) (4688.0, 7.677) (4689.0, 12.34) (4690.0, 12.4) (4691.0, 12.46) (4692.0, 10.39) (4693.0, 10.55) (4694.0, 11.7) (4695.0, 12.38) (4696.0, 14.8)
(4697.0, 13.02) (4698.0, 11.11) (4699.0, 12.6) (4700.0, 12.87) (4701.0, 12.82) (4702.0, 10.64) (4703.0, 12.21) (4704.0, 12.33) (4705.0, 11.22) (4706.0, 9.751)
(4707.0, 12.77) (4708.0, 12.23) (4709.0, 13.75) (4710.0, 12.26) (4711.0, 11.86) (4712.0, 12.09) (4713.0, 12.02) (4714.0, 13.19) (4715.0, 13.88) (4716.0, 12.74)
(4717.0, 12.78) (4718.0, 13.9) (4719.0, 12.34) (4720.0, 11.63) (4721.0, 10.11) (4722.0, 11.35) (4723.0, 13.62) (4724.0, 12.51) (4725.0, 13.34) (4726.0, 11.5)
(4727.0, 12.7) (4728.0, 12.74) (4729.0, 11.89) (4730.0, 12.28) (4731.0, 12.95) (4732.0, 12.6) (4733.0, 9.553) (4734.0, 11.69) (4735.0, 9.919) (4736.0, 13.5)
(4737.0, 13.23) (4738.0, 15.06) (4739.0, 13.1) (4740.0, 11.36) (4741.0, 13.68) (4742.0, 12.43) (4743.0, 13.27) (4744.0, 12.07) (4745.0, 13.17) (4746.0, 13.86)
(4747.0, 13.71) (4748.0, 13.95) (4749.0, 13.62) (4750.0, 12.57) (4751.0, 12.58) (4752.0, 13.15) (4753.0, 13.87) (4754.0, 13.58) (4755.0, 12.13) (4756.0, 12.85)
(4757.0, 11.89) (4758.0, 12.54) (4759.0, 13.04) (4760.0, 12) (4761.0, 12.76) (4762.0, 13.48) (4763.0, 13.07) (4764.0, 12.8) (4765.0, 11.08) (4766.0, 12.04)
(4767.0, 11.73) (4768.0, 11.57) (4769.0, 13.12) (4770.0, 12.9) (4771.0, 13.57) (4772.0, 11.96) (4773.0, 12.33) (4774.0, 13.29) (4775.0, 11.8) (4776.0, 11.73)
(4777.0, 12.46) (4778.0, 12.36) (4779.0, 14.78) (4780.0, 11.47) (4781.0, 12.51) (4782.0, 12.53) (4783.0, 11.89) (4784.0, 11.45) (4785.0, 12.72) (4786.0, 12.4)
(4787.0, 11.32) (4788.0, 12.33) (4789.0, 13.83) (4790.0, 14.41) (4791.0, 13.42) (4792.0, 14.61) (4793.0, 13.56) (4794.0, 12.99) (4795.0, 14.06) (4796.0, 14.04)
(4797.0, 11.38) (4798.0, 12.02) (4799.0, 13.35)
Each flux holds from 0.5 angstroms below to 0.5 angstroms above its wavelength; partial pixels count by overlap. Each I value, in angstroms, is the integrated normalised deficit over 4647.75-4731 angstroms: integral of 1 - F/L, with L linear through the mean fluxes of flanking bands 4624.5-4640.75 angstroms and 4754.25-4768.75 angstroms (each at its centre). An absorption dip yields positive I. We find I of 2.1 angstroms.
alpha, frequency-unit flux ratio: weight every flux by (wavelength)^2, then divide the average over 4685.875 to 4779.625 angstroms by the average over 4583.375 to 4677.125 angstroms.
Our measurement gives 1.08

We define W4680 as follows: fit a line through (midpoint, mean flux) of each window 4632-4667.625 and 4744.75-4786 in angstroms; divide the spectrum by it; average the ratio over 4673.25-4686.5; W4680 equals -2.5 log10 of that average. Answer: 0.03 mag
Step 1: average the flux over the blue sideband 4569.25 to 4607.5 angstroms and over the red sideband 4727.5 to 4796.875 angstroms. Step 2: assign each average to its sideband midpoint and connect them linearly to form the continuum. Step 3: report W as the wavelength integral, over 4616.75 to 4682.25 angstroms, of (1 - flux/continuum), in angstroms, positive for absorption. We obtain 3.7 angstroms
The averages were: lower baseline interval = 12.5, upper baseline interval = 12.7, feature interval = 11.8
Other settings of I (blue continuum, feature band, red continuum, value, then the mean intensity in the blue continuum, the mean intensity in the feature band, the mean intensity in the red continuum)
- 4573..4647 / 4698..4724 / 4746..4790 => 0.6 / 12.3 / 12.3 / 12.7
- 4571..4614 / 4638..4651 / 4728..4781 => 1.0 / 12.5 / 11.5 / 12.6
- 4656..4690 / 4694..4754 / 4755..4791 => -2.5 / 11.6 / 12.5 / 12.5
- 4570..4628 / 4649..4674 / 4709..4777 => 1.8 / 12.6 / 11.7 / 12.6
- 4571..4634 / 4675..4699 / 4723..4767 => 1.6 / 12.5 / 11.8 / 12.7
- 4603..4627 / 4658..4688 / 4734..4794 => 2.8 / 12.7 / 11.5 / 12.8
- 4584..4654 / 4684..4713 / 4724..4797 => 1.4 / 12.3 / 11.9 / 12.7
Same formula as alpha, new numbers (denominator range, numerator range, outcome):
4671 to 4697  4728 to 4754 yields 1.12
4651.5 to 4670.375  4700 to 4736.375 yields 1.07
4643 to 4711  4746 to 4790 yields 1.12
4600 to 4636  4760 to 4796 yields 1.09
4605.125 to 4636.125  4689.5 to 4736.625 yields 1.02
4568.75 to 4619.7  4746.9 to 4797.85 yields 1.10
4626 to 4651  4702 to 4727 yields 1.09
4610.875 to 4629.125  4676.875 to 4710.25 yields 0.98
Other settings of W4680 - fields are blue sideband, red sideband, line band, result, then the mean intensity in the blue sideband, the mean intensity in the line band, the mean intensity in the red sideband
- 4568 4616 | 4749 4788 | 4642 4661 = 0.06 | 12.5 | 11.8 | 12.5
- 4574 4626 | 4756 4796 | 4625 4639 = 0.04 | 12.6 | 12.1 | 12.7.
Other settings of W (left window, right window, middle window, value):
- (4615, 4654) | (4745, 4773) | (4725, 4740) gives 0.36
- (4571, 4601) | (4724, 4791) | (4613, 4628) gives -0.35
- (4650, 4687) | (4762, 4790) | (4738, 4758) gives -1.25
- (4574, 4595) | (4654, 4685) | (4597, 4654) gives -1.09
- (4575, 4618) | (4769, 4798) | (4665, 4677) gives 1.68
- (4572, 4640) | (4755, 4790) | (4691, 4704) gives 0.37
